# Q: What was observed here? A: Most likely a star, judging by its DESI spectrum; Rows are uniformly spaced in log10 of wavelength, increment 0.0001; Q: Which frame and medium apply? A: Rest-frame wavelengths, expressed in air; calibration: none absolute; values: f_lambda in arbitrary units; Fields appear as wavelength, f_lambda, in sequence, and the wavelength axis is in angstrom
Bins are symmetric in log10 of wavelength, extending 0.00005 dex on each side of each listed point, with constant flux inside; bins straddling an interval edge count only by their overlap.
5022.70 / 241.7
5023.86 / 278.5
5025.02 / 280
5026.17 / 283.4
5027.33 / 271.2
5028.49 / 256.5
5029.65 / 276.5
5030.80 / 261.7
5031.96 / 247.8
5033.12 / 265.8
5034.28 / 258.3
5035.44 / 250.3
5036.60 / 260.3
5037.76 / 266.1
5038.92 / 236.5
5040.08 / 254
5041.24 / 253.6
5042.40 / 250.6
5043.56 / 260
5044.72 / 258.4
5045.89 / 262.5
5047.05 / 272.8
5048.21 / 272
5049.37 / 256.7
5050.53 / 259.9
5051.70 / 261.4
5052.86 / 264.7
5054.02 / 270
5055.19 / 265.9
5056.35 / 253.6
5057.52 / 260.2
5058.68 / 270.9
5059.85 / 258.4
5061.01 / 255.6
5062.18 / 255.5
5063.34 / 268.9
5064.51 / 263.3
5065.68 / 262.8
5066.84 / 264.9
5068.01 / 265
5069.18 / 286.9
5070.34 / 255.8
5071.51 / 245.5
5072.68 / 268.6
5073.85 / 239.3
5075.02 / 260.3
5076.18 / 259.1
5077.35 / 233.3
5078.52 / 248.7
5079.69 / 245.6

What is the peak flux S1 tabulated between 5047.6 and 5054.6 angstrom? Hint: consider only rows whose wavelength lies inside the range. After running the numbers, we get 272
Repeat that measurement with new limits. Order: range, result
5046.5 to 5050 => 272.8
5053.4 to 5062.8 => 270.9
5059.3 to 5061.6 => 258.4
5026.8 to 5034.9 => 276.5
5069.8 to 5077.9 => 268.6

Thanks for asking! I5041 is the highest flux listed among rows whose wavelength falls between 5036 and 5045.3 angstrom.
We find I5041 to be 266.1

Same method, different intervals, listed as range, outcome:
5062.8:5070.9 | 286.9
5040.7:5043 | 253.6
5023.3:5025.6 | 280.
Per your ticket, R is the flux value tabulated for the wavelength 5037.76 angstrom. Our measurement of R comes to 266.1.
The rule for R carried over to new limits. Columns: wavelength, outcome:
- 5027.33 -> 271.2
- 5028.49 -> 256.5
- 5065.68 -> 262.8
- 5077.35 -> 233.3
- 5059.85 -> 258.4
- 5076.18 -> 259.1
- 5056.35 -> 253.6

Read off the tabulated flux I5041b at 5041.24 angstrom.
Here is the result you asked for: 253.6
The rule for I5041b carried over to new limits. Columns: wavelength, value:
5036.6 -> 260.3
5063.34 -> 268.9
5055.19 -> 265.9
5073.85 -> 239.3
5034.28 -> 258.3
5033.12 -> 265.8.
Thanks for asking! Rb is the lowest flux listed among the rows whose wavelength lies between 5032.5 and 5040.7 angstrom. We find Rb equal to 236.5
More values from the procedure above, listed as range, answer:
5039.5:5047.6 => 250.6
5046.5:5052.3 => 256.7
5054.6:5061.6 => 253.6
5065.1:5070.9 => 255.8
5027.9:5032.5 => 247.8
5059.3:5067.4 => 255.5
